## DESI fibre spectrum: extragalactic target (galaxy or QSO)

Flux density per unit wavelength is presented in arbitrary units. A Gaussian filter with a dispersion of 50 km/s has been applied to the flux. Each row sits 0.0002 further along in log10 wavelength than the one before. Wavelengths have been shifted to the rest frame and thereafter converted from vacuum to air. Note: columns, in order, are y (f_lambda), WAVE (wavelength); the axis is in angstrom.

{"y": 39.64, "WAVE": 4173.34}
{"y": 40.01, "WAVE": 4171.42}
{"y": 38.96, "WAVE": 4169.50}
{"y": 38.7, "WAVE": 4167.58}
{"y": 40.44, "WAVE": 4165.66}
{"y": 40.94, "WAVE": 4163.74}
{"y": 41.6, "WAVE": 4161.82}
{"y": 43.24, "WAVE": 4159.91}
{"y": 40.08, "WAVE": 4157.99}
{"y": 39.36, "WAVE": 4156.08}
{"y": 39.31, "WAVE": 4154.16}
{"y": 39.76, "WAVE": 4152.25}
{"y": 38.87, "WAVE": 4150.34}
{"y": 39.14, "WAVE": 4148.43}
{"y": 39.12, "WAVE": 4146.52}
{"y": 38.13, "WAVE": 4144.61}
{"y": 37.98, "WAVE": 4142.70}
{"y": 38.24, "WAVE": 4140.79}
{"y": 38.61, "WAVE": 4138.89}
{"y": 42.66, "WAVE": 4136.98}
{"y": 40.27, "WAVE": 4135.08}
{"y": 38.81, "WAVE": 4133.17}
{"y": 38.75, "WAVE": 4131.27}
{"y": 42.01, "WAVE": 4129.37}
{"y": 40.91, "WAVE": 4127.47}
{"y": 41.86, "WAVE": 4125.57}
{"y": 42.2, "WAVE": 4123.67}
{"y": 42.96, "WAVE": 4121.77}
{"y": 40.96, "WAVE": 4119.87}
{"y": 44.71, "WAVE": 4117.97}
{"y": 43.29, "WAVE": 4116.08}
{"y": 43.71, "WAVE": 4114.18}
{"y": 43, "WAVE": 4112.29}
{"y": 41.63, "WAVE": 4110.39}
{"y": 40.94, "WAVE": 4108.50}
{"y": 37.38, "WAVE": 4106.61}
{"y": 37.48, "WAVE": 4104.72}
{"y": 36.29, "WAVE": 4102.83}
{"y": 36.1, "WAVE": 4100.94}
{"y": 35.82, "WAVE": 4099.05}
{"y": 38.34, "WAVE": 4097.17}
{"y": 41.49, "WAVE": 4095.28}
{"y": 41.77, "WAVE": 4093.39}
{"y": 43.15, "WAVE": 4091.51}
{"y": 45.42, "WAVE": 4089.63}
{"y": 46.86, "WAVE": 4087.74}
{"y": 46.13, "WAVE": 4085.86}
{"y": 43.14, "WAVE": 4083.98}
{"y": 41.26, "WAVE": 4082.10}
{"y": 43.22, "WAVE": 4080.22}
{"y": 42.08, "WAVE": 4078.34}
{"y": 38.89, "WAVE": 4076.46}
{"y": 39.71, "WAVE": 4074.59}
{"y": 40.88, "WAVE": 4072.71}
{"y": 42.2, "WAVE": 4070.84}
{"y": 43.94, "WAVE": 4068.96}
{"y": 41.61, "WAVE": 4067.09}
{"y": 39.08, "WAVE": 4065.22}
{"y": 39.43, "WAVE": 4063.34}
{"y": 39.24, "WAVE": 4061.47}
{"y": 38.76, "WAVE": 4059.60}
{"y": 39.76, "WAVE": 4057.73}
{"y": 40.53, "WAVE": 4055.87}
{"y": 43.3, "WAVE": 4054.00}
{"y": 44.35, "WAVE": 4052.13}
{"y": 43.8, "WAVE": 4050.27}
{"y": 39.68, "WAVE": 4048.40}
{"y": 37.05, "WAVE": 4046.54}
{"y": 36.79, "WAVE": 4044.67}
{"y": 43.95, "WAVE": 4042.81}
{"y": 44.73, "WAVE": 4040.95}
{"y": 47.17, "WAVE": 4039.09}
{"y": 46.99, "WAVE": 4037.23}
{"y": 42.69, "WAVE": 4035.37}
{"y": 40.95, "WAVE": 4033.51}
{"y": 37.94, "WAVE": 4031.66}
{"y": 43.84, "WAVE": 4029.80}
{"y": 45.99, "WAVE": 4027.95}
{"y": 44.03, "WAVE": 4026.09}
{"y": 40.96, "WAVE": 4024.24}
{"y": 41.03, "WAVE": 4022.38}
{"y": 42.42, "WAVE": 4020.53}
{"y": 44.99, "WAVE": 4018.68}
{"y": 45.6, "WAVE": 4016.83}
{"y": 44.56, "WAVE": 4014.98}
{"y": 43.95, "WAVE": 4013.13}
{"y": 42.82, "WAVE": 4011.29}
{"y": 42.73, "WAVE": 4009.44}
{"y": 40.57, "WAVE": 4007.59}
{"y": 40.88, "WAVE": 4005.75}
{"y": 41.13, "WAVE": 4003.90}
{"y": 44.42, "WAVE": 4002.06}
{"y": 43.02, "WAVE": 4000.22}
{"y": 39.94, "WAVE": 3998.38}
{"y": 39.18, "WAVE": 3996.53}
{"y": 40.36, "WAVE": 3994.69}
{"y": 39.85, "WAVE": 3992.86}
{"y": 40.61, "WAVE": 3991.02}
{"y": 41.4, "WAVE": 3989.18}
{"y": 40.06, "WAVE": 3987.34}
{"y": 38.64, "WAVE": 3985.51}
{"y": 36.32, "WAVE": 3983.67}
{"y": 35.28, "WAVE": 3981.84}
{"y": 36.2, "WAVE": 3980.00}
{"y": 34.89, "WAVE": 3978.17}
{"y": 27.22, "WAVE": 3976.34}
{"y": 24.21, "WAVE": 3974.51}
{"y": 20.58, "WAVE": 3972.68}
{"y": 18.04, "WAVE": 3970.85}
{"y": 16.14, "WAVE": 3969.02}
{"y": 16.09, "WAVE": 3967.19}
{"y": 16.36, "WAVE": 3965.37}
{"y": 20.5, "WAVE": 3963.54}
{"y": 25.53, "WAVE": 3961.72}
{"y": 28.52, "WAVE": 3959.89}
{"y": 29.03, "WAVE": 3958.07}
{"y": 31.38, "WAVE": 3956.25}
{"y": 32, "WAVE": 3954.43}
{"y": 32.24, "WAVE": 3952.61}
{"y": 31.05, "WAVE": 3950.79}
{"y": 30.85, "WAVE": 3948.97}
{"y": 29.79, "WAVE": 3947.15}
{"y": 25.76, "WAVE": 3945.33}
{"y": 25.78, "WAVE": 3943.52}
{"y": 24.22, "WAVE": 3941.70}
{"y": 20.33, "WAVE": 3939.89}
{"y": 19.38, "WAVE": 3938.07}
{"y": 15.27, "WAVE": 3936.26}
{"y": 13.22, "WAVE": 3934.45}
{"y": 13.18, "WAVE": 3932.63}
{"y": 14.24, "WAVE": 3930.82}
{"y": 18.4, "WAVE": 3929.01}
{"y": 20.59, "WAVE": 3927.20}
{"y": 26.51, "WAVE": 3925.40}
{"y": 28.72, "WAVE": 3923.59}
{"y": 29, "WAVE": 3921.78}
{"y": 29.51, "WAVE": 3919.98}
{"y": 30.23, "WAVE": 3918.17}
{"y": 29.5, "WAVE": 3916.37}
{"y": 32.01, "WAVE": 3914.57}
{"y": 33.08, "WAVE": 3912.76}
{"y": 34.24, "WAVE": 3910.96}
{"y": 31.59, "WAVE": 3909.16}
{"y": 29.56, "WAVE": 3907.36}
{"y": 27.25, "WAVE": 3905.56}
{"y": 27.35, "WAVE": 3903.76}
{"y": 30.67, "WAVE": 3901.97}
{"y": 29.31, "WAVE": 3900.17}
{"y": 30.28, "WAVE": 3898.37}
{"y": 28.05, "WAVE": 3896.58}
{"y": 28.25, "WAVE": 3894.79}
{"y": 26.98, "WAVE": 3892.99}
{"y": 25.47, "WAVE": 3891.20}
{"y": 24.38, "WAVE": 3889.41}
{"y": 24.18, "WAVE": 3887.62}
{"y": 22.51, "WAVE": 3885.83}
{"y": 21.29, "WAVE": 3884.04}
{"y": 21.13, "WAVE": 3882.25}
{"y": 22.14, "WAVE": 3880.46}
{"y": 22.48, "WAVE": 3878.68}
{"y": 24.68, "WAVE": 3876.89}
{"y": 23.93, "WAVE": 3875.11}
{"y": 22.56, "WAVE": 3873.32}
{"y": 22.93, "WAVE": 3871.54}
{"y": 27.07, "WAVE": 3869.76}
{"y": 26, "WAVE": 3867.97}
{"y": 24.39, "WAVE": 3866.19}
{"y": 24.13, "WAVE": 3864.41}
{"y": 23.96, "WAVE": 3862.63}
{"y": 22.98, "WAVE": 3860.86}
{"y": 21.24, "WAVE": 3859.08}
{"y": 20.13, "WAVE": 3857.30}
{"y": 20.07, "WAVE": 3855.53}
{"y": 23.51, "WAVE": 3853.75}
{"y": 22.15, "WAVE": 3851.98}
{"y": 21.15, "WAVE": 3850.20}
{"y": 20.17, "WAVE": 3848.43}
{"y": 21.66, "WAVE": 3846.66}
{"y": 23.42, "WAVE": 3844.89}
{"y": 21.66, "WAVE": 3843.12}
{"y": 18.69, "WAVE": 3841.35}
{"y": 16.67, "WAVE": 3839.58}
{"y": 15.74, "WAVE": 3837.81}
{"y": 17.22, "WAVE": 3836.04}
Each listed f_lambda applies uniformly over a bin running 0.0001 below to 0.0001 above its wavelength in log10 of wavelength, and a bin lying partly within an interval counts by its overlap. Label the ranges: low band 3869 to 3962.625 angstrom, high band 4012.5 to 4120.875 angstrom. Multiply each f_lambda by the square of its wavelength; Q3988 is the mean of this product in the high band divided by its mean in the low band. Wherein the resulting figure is 1.74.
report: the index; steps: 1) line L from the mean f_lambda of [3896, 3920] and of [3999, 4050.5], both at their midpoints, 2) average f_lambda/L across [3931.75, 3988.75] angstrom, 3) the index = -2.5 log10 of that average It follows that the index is 0.344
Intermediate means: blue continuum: 30.2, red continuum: 42.6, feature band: 26.2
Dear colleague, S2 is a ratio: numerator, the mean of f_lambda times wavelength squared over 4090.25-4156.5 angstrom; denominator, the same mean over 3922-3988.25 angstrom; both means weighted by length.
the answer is 1.71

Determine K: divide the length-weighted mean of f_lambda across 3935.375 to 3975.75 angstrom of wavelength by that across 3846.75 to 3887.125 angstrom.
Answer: 1.1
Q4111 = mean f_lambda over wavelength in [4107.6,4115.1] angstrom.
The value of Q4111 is 42.3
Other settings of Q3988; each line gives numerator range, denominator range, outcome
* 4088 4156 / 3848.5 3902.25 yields 1.89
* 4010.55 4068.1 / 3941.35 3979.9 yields 1.69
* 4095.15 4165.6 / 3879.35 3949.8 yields 1.76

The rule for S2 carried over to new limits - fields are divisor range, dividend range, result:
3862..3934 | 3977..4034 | 1.69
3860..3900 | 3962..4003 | 1.38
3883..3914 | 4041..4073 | 1.59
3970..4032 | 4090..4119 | 1.09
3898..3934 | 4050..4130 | 1.67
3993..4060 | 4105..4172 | 1.01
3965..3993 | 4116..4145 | 1.46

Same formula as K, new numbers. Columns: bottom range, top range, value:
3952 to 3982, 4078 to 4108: 1.59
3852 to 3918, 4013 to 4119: 1.62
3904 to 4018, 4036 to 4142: 1.35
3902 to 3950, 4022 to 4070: 1.64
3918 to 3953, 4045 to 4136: 1.74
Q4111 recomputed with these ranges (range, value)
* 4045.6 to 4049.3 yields 38.3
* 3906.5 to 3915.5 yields 32.1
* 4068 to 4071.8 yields 43.1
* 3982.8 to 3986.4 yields 37.4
